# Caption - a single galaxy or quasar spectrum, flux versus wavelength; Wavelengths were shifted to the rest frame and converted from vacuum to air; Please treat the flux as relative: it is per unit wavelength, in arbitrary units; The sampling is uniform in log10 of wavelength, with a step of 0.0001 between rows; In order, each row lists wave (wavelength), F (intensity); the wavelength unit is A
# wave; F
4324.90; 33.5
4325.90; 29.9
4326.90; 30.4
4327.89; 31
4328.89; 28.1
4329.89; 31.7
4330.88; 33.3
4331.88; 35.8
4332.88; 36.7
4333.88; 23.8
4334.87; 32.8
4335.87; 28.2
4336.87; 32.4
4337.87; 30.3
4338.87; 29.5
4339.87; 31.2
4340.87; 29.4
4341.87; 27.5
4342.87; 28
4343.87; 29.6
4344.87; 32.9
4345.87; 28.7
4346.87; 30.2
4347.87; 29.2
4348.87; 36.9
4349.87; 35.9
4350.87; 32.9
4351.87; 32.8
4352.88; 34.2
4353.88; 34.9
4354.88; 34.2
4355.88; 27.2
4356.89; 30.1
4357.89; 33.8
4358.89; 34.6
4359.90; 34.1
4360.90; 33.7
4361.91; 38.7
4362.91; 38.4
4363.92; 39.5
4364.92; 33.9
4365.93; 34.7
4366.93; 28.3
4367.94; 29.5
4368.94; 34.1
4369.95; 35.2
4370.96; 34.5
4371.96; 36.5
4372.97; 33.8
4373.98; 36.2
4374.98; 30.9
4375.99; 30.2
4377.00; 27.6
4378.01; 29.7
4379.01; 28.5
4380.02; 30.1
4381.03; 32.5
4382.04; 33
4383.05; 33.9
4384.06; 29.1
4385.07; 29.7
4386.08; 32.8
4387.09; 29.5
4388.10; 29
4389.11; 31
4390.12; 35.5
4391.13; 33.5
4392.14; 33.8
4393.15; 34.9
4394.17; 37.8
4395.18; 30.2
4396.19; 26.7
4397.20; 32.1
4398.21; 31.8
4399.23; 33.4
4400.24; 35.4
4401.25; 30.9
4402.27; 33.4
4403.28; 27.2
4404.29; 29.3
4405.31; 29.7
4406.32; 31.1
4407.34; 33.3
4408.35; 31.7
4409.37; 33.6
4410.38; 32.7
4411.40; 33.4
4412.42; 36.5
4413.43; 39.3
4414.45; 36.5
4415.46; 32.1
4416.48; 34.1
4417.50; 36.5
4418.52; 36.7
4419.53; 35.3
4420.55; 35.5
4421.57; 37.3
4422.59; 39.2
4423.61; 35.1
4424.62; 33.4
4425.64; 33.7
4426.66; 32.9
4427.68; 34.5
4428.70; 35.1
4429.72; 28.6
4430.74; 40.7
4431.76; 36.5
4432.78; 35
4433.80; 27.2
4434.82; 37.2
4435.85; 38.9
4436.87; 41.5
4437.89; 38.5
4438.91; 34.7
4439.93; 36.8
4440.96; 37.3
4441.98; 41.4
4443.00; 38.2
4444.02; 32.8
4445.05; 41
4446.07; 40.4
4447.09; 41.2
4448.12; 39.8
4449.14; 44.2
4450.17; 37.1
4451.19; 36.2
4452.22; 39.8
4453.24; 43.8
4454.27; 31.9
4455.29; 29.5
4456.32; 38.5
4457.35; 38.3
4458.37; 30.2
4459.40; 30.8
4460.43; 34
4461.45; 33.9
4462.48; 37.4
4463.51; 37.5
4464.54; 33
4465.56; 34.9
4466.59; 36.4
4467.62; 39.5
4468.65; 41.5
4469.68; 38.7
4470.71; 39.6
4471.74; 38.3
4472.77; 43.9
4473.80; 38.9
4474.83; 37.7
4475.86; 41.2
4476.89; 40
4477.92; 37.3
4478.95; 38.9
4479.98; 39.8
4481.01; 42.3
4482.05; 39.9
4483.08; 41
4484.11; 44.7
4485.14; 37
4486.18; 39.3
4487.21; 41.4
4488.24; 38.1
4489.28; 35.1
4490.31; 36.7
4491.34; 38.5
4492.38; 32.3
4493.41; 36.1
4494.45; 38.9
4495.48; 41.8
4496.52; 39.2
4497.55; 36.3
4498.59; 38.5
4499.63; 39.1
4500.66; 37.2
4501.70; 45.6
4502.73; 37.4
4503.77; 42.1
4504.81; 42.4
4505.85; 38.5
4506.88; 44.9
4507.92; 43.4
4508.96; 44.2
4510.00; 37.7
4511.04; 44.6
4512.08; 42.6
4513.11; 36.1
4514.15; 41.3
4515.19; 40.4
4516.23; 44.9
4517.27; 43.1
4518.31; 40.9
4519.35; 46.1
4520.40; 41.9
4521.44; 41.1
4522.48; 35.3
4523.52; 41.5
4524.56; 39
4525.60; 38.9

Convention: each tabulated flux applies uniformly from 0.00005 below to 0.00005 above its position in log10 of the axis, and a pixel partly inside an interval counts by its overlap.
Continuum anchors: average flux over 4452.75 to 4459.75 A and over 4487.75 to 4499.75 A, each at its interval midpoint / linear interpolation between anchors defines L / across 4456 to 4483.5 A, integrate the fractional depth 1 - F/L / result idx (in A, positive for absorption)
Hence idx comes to -1.64 A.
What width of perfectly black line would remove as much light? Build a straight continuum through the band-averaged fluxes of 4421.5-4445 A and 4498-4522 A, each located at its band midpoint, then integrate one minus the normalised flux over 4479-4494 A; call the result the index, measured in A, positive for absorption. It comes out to 0.4 A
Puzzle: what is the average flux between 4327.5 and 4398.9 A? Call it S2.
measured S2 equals 32.2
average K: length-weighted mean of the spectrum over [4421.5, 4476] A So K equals 36.9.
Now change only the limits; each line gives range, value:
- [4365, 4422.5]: 32.8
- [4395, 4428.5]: 33.5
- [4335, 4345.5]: 30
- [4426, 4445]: 36.1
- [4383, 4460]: 34.7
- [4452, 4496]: 37.9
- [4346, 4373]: 33.7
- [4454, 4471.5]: 35.7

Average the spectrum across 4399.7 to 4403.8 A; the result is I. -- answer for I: 31.8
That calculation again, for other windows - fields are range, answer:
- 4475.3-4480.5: 39.5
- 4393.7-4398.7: 31.7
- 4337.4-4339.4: 29.9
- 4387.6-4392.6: 32.6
